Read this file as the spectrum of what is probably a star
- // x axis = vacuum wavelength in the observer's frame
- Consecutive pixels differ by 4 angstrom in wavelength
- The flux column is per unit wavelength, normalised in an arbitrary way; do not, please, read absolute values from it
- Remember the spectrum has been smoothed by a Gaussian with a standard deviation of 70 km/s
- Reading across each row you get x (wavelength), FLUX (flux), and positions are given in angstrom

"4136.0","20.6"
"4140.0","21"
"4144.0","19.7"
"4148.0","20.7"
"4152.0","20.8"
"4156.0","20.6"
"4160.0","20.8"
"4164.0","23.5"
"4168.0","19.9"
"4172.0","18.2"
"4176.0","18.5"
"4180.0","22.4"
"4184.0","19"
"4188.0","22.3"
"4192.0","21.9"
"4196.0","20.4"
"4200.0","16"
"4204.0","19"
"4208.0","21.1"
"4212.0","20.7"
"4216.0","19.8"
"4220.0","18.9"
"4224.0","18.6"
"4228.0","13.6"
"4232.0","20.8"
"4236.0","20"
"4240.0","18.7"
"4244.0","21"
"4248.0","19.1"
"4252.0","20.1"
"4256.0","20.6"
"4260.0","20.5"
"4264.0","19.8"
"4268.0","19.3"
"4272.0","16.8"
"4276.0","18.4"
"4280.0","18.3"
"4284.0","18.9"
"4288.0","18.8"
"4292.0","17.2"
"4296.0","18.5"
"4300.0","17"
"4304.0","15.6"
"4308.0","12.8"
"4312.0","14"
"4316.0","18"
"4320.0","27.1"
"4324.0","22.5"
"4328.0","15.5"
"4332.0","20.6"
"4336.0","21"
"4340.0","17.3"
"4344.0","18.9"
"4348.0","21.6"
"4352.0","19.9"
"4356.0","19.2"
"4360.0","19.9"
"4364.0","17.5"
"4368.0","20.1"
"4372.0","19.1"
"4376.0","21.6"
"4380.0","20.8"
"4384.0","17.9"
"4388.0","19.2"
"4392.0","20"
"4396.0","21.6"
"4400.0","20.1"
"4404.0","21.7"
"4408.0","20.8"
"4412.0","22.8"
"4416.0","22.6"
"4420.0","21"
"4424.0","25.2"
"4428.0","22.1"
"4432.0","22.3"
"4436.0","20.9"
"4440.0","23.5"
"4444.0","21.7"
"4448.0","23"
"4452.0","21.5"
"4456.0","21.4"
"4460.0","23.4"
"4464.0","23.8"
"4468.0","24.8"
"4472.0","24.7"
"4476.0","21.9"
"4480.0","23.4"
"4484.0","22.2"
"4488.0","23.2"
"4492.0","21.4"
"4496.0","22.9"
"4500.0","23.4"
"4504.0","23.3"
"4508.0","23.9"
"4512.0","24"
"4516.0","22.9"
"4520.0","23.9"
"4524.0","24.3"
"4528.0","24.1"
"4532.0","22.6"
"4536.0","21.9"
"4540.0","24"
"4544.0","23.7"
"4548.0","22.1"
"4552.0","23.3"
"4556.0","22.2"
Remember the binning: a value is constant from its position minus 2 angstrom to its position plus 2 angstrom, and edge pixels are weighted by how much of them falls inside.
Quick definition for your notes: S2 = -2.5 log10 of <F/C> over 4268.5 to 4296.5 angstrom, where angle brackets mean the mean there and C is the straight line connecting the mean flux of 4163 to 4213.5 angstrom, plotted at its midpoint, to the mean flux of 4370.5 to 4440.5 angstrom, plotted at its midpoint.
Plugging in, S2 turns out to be 0.14 mag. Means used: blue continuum 20.2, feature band 18.2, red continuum 21.3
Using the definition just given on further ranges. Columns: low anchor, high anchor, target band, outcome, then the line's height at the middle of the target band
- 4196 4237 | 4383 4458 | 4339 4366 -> 0.078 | 20.7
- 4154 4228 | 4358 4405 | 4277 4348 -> 0.083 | 19.9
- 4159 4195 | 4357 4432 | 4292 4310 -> 0.275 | 20.8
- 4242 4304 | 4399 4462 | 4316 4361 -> -0.001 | 20.2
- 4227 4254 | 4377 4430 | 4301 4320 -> 0.217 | 20.1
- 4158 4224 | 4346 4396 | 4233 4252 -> 0.012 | 20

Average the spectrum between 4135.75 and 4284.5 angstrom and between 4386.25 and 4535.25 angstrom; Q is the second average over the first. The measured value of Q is 1.14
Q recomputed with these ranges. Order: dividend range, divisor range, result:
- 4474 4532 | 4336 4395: 1.18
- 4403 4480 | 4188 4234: 1.17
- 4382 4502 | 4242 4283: 1.14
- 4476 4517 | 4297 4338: 1.25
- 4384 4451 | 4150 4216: 1.07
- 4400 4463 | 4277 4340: 1.21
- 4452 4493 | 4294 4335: 1.26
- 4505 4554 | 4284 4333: 1.29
